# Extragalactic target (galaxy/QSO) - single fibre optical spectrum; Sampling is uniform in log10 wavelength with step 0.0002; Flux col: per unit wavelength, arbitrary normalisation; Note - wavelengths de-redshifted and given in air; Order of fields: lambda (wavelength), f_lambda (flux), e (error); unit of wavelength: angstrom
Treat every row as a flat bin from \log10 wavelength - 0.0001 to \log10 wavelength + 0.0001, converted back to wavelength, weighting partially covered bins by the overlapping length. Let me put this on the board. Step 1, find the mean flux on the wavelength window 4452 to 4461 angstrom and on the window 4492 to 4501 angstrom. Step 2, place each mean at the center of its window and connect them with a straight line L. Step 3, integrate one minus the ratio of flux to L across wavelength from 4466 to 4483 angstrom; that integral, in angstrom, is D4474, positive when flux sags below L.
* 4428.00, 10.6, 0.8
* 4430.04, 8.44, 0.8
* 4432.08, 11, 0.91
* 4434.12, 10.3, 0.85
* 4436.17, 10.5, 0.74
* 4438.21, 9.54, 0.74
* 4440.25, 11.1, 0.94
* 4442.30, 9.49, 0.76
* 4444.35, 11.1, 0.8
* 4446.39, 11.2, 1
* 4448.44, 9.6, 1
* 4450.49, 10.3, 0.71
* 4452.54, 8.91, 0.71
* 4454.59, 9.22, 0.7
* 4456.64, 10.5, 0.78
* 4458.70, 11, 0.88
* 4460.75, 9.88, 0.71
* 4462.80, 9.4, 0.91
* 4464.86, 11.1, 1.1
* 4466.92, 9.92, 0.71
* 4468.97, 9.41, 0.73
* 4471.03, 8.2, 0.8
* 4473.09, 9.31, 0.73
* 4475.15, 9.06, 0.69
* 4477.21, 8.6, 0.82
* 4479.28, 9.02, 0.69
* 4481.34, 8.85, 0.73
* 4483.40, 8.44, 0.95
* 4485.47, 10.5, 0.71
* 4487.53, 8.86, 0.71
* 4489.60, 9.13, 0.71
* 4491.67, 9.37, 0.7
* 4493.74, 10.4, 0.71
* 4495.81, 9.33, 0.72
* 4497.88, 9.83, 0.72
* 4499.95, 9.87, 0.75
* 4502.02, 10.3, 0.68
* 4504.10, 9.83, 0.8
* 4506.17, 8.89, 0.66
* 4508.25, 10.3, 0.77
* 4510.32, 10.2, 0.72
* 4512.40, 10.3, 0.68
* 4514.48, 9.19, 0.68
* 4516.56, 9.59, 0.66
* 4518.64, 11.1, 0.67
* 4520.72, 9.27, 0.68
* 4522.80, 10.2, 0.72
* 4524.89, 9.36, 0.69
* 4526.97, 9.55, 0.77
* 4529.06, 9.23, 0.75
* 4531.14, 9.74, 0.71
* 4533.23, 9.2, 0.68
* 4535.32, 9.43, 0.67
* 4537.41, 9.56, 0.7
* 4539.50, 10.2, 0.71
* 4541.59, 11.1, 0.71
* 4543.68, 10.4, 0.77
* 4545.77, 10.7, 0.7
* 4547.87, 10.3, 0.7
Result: 1.5 angstrom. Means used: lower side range 9.96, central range 9.02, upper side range 9.82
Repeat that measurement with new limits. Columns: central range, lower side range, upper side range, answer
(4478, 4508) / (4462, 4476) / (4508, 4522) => 0.8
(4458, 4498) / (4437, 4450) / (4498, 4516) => 2.4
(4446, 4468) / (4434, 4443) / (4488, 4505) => 0.0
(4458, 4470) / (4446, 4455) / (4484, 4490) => -0.5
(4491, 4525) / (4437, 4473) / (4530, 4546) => 0.5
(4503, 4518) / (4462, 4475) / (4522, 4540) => -0.4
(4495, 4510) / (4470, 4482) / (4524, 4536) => -1.1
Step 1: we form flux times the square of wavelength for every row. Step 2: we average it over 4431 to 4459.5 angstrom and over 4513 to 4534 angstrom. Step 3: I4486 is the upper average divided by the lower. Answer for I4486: 0.98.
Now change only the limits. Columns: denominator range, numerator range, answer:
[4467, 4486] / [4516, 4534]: 1.10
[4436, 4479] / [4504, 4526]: 1.03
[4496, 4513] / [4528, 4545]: 1.01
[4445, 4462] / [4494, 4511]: 1.00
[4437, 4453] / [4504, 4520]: 1.00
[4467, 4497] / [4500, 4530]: 1.08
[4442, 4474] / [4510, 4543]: 1.02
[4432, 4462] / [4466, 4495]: 0.92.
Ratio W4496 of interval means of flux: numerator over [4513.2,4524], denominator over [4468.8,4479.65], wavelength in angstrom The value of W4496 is 1.11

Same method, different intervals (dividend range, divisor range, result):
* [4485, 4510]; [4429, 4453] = 0.96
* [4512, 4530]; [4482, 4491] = 1.06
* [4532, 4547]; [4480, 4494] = 1.08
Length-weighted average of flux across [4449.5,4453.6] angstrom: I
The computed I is 9.6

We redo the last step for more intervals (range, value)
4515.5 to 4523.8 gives 10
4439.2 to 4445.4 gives 10.6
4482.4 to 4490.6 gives 9.23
